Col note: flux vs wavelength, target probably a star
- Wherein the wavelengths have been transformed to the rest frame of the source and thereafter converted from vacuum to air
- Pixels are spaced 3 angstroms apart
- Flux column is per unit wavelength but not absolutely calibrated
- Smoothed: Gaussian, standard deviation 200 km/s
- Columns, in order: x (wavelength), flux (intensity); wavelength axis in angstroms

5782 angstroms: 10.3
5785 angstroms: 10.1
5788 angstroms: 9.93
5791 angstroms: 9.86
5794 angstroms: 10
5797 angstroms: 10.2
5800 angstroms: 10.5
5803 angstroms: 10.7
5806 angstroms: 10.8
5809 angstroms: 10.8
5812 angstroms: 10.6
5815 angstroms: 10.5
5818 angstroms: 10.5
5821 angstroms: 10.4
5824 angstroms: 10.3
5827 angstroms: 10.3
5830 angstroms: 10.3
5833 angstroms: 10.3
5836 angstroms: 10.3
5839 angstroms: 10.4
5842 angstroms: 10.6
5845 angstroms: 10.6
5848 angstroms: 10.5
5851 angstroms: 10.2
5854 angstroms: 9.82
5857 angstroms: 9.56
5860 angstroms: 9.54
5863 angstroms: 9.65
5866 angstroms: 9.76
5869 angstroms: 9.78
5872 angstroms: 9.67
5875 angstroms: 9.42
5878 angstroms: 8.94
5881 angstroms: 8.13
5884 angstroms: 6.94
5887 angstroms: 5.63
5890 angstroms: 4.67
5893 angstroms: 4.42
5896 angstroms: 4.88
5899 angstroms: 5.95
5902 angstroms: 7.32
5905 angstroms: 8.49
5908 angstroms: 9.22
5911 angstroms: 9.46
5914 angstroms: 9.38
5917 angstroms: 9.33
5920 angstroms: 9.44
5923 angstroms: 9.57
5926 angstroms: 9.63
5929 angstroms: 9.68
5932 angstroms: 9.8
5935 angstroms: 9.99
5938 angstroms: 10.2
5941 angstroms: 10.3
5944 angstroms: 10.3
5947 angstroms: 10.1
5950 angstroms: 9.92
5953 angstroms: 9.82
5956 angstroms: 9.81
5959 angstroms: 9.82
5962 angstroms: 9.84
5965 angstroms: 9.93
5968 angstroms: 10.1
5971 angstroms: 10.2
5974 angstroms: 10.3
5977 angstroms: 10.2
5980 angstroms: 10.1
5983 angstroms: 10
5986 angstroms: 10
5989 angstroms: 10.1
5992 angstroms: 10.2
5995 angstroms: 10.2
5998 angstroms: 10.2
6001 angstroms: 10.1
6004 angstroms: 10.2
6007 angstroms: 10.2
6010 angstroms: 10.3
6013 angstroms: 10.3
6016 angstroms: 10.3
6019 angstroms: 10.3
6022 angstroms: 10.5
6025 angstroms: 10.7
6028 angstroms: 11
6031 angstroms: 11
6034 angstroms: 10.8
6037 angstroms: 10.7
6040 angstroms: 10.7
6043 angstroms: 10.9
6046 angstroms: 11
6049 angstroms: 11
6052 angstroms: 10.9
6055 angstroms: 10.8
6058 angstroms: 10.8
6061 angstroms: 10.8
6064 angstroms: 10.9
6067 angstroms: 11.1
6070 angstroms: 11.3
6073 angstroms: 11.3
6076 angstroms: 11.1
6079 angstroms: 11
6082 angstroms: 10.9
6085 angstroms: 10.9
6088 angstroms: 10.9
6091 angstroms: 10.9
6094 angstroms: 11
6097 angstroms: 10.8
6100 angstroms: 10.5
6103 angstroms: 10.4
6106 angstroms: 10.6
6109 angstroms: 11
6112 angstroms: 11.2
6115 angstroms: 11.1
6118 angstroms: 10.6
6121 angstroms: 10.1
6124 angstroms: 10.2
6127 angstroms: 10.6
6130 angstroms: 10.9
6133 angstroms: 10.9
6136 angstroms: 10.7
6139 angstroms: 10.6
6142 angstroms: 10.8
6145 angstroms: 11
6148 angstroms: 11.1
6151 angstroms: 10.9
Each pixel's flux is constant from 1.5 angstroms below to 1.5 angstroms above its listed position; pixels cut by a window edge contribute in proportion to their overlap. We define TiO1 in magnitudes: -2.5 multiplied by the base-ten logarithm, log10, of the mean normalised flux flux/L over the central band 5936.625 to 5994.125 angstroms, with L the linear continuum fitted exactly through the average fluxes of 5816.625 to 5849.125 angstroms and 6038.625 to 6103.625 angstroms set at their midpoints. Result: 0.07 mag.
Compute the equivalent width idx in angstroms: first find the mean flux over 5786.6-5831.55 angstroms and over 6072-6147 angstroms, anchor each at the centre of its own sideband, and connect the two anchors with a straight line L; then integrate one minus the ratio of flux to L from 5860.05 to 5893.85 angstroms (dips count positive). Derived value 7.83 angstroms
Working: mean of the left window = 10.4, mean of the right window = 10.8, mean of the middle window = 8.05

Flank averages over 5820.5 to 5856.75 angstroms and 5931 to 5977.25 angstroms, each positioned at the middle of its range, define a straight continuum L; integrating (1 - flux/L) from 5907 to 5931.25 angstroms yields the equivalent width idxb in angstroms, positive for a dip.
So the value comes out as 1.53 angstroms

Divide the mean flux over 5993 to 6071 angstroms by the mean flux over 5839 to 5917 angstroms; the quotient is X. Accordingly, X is 1.2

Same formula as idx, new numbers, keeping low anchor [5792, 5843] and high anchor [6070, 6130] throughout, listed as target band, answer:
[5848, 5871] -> 1.5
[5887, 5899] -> 6.4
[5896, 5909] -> 3.9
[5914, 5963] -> 3.5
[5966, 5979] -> 0.6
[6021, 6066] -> -0.4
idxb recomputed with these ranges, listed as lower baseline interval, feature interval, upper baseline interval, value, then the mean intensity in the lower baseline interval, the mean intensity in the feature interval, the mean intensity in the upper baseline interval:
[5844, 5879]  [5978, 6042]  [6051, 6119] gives 0.93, 9.79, 10.4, 10.9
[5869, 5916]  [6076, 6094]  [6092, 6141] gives -1.19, 7.59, 10.9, 10.7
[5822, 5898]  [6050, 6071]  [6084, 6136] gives -1.10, 8.97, 10.9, 10.7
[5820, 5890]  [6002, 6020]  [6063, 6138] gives 0.15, 9.5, 10.3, 10.8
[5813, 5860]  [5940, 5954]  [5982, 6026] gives 0.22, 10.3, 10.1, 10.2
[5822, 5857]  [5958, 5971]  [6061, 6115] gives 0.81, 10.3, 9.96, 10.9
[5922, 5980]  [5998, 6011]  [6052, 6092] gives 0.28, 9.98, 10.2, 11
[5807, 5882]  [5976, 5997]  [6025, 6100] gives 1.00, 10.1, 10.1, 10.9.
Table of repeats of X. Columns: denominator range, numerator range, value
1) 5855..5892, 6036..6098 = 1.30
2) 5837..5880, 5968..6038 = 1.05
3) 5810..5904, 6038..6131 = 1.20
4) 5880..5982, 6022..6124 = 1.22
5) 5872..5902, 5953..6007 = 1.49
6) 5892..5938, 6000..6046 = 1.24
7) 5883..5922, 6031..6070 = 1.48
